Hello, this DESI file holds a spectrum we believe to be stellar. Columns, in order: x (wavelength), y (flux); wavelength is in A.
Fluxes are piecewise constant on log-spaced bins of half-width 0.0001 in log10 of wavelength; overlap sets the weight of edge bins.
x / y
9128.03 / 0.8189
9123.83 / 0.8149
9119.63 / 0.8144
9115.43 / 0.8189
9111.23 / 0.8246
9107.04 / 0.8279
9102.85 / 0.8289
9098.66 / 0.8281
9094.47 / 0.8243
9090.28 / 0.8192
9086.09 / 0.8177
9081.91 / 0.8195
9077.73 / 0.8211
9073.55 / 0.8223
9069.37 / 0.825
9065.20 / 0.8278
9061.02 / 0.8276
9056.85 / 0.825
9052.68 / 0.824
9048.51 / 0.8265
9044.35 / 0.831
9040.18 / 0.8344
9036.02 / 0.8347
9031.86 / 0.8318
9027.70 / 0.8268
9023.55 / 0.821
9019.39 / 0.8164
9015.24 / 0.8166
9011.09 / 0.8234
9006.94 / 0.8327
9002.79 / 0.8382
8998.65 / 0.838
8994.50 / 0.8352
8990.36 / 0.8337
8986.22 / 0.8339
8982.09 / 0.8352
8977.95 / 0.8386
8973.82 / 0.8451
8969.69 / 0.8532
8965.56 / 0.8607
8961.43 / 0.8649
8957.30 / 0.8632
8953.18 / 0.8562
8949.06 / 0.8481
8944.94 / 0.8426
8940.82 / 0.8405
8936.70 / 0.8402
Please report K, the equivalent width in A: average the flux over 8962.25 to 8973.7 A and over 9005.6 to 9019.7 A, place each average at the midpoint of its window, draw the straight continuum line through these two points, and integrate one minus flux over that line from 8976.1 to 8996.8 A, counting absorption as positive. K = 0.2 A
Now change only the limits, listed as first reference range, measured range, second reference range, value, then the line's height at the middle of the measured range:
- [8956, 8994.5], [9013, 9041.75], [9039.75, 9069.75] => 0.3 A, 0.834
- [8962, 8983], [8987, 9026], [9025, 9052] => 0.5 A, 0.839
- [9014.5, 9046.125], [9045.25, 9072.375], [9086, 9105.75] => 0.0 A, 0.826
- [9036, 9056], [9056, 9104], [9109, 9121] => 0.0 A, 0.825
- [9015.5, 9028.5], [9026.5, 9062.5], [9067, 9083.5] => -0.3 A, 0.821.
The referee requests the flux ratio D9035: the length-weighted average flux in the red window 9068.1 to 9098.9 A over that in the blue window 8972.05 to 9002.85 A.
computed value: 0.98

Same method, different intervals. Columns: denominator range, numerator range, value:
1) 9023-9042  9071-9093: 0.99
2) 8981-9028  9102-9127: 0.99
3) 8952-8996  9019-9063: 0.98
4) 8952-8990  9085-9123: 0.97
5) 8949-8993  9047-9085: 0.97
